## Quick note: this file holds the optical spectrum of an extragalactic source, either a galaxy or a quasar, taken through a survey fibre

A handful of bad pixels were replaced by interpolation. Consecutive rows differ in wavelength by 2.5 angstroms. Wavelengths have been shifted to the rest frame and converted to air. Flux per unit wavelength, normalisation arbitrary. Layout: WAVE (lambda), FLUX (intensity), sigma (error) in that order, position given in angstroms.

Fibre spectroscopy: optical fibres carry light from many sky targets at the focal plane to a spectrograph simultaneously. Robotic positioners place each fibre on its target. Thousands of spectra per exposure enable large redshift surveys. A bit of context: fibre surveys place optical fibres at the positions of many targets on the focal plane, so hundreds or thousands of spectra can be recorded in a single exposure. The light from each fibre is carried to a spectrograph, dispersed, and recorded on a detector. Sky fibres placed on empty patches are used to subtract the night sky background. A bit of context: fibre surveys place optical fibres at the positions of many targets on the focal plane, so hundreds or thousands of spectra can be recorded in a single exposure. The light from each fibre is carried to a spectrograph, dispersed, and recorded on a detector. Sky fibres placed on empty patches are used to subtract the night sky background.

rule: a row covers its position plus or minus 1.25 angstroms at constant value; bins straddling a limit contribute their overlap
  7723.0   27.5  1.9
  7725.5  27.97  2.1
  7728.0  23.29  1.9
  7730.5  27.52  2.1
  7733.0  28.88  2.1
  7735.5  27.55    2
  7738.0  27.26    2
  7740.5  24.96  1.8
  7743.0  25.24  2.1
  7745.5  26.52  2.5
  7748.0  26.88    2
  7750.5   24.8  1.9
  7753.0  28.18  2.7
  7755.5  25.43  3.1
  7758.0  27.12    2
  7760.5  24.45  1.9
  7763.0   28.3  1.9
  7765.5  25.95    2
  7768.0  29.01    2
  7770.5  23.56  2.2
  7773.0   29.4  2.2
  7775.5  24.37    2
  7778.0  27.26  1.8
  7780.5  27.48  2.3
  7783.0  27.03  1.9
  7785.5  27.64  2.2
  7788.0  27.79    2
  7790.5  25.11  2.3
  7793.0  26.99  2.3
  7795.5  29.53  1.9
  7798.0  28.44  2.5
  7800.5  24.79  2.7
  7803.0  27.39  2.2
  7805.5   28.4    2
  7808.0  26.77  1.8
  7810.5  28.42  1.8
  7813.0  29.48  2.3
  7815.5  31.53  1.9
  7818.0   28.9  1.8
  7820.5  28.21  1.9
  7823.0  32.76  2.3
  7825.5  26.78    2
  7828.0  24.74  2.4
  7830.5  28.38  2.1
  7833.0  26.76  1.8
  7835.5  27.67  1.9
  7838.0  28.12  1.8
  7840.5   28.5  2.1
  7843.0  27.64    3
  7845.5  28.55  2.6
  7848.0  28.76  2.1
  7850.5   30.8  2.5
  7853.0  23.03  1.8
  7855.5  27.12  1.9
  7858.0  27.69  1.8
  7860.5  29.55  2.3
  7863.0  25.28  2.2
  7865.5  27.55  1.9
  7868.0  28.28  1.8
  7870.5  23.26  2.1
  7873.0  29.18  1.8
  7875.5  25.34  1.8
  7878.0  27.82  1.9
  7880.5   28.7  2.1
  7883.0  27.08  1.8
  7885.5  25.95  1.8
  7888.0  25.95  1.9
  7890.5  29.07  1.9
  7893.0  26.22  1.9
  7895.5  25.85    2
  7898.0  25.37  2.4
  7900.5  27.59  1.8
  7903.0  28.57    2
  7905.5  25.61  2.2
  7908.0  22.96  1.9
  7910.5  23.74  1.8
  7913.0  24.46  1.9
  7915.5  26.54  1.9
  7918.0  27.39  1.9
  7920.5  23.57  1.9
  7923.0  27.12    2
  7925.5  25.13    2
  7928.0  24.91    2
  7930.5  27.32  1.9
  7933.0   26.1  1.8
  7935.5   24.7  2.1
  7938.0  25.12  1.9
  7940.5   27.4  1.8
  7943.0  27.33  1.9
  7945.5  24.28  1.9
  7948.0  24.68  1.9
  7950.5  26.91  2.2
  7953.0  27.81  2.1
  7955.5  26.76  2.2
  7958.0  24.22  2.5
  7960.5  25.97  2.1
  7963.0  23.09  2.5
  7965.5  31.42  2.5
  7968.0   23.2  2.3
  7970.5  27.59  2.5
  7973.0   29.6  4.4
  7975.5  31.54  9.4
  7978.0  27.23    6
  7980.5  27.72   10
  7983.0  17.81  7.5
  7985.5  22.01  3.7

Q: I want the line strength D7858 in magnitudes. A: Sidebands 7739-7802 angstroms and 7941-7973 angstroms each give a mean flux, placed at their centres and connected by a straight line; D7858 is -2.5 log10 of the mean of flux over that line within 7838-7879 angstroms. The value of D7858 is -0.04 mag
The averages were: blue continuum 26.7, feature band 27.4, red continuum 26.3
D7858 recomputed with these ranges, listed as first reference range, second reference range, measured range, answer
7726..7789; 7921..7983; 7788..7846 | -0.057 mag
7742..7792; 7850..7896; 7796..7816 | -0.053 mag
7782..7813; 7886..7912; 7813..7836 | -0.055 mag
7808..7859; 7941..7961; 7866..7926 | 0.030 mag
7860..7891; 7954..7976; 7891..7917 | 0.049 mag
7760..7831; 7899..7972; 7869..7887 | -0.007 mag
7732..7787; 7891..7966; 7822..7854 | -0.062 mag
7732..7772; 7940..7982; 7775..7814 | -0.031 mag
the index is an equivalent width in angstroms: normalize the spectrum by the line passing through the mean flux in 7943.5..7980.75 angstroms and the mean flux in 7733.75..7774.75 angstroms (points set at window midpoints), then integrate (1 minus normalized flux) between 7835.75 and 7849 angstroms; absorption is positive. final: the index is -0.8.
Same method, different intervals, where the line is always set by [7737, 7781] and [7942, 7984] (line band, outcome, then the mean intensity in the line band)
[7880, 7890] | -0.2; 26.9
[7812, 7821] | -1.1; 29.6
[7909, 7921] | 0.5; 25.2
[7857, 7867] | -0.4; 27.5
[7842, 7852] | -0.9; 28.8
